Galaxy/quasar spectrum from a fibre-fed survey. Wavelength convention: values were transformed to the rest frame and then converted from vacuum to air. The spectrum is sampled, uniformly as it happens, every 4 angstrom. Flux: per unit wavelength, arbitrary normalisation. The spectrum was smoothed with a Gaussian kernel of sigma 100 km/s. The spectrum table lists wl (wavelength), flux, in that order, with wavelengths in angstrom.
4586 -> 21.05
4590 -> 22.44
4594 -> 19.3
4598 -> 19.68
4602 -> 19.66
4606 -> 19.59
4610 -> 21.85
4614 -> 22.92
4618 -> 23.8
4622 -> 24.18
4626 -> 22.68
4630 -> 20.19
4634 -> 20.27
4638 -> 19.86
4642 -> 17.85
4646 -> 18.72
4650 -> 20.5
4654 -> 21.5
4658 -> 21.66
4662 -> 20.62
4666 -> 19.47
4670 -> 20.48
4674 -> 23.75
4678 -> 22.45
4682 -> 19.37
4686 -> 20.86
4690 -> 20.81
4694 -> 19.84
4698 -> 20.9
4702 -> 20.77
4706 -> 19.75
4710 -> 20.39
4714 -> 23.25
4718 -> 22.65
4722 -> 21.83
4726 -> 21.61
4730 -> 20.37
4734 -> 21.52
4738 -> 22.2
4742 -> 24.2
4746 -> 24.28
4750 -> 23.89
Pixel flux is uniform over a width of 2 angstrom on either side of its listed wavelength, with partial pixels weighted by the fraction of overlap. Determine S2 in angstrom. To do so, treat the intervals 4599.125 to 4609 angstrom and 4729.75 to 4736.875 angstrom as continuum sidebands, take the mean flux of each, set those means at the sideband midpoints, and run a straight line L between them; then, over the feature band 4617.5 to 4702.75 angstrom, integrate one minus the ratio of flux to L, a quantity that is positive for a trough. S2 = -1.8 angstrom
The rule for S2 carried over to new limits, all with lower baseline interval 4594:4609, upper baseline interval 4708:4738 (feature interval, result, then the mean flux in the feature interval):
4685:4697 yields 0.4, 20.5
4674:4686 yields -0.2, 21.4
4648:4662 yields -0.4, 21.1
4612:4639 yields -2.6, 22.1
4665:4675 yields -0.1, 21.2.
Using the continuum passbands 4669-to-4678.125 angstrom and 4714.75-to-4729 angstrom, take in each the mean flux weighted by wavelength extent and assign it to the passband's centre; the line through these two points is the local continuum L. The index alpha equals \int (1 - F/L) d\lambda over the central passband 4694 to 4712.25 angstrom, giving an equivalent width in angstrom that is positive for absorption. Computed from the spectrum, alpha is 1.43 angstrom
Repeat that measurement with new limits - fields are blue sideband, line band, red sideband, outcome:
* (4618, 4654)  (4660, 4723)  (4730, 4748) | 2.23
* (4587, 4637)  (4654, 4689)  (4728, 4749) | 1.32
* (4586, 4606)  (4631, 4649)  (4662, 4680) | 1.42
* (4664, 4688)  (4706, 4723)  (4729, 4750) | 0.24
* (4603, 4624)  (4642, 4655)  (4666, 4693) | 1.14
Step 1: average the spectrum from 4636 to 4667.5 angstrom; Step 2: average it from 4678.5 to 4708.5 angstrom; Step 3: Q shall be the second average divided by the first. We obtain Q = 1.0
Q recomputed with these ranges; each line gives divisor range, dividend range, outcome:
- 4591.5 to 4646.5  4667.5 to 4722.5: 1.02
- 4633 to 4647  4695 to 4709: 1.07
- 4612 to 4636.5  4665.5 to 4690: 0.95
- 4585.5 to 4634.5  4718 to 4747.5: 1.04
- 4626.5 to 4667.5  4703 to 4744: 1.08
